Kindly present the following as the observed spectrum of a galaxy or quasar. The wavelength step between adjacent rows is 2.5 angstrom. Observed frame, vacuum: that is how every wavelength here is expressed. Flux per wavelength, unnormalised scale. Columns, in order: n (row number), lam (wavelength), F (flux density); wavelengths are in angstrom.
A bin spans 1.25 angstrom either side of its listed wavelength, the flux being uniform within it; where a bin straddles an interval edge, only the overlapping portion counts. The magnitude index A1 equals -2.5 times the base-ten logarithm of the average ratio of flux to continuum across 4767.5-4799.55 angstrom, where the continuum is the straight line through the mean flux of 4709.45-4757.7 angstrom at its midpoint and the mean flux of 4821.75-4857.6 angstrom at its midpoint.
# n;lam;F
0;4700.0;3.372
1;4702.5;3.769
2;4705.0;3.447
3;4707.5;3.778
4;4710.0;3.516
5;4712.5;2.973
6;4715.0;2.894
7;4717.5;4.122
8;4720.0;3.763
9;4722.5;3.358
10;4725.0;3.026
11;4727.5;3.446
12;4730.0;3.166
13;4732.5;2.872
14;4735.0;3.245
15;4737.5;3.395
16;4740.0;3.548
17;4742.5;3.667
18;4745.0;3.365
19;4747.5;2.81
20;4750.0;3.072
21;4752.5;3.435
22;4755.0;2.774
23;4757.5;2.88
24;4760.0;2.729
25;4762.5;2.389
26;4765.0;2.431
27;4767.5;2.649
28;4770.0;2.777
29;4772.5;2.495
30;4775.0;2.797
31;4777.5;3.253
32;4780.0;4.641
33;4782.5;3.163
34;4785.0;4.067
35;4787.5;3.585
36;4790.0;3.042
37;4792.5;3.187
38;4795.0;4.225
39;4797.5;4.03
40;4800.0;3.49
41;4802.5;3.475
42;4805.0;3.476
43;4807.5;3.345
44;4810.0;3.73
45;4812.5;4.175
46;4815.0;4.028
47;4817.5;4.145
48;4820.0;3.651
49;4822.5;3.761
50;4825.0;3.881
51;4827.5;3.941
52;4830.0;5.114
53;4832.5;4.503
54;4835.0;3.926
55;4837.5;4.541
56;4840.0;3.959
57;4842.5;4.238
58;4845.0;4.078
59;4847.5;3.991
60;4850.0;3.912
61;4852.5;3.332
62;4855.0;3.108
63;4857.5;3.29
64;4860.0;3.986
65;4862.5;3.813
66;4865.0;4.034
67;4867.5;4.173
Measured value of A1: 0.06 mag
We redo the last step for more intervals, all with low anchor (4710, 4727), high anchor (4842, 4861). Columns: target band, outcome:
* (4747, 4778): 0.24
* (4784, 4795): 0.00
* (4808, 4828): -0.08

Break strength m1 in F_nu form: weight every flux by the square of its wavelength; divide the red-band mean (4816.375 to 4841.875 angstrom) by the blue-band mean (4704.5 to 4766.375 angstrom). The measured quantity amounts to 1.35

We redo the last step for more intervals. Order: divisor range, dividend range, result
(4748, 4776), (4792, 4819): 1.39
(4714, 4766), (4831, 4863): 1.29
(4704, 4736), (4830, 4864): 1.24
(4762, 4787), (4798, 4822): 1.22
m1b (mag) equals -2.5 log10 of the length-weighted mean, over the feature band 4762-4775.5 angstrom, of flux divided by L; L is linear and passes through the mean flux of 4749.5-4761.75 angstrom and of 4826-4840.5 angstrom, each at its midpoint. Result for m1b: 0.22 mag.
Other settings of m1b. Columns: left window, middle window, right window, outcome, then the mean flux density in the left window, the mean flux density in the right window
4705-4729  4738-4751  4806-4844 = 0.090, 3.43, 4.06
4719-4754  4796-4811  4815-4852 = 0.072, 3.29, 4.1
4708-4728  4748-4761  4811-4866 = 0.199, 3.4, 3.97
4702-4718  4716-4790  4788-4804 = 0.102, 3.46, 3.57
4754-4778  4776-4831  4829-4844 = -0.065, 2.7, 4.36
